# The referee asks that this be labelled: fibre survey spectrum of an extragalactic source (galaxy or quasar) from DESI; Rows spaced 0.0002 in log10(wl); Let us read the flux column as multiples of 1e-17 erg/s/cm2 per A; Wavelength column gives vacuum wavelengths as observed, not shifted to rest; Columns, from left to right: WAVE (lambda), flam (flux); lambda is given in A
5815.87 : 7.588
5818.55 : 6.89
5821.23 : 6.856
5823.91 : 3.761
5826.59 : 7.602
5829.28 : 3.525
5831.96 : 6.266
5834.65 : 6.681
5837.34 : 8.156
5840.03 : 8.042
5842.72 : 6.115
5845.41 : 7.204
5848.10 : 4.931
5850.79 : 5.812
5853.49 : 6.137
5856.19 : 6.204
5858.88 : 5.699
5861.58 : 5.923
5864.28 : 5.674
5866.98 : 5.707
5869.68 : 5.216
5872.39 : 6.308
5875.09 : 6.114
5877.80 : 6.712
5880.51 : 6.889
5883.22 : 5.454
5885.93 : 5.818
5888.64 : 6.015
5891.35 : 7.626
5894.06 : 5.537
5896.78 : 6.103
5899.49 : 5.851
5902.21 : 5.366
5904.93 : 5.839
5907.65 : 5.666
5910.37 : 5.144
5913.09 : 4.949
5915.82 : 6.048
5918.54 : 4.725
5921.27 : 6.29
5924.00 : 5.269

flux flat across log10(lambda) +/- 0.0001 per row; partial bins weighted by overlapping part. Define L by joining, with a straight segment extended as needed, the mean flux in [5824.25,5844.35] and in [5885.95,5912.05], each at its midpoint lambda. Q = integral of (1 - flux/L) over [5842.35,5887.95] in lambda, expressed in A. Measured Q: 1.54 A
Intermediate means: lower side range 6.49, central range 5.99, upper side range 5.89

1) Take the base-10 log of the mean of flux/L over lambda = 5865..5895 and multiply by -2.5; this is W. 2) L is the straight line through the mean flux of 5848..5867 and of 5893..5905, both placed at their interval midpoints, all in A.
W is -0.06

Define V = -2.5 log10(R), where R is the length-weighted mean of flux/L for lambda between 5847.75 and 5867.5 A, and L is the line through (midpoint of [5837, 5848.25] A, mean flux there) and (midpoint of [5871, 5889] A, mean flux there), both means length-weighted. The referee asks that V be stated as 0.15 mag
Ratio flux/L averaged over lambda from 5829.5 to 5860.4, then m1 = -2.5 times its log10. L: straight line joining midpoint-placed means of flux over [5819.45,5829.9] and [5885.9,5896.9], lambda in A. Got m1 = -0.097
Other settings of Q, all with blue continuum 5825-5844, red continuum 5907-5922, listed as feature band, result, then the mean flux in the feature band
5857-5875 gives 1.0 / 5.8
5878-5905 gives -1.5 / 6.09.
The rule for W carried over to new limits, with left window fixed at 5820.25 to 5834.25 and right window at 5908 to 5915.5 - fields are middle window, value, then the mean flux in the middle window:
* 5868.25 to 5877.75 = -0.11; 5.99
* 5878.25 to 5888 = -0.14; 6.11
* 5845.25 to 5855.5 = -0.07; 5.89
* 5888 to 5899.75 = -0.17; 6.28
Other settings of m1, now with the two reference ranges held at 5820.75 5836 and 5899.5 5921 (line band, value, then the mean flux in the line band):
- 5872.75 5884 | -0.14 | 6.33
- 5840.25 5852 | -0.10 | 6.22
